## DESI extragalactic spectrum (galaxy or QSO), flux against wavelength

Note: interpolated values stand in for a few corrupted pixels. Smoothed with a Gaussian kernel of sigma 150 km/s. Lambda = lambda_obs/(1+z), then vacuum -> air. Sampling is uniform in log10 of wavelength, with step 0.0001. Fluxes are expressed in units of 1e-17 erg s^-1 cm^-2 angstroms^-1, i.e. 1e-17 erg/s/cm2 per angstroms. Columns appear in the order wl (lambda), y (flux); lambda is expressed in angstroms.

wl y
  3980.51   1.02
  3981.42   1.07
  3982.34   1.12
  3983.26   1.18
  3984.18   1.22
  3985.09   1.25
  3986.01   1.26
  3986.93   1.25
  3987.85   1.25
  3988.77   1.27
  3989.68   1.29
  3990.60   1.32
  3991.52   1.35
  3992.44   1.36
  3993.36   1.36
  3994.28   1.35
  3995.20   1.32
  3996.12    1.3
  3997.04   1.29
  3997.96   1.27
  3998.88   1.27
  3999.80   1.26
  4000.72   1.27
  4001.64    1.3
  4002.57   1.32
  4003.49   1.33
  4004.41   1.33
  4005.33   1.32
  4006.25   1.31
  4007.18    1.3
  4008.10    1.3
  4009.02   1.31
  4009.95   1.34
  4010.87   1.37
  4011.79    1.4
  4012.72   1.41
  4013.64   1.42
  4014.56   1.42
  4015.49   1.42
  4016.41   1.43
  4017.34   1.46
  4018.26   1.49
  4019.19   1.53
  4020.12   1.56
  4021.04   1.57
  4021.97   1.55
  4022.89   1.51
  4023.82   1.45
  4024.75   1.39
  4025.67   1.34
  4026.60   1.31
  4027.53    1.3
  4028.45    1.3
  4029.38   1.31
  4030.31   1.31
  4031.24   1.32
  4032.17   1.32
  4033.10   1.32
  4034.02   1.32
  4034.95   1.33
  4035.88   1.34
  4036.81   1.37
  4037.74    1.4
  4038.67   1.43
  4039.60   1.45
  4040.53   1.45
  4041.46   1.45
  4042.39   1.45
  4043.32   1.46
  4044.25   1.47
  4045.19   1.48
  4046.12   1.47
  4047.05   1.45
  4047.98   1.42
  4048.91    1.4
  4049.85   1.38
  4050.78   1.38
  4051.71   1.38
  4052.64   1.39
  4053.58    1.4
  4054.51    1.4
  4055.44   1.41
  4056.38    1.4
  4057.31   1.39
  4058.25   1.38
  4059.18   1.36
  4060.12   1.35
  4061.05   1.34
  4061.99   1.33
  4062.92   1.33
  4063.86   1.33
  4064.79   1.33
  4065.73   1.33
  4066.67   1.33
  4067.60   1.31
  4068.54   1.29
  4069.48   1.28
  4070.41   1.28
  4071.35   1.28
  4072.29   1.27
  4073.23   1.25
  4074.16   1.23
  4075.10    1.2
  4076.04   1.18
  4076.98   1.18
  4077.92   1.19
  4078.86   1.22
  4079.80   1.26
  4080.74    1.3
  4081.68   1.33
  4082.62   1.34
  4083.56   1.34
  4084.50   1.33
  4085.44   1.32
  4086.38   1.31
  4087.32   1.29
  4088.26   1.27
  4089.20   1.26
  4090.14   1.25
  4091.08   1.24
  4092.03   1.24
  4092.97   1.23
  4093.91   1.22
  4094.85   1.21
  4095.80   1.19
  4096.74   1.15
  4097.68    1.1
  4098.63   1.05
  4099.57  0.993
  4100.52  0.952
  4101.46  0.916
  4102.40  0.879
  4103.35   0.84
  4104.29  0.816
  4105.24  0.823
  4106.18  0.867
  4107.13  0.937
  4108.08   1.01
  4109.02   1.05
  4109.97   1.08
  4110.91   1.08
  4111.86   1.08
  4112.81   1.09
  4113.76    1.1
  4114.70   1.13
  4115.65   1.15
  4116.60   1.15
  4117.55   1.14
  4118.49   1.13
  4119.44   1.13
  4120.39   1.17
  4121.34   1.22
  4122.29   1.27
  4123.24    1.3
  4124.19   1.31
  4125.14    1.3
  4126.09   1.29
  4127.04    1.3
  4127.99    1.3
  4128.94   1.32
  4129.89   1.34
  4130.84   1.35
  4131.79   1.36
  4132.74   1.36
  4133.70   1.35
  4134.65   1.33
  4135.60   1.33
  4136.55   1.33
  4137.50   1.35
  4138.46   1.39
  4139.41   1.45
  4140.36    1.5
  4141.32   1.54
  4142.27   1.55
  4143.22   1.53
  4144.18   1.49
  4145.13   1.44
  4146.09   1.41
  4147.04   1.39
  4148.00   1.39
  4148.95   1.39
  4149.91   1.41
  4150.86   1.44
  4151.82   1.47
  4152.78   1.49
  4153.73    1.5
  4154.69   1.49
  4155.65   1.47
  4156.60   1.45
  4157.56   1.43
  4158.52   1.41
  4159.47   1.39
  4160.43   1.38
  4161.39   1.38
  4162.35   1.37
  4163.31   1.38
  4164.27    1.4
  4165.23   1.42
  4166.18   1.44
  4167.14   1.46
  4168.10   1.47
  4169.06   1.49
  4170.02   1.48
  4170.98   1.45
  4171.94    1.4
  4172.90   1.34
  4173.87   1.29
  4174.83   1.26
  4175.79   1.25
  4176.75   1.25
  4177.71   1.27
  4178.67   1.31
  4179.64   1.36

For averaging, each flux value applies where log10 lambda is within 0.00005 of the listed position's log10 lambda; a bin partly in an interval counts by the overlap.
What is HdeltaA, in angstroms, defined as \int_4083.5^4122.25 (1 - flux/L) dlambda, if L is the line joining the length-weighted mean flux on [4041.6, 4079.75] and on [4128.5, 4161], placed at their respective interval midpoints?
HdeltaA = 7.4 angstroms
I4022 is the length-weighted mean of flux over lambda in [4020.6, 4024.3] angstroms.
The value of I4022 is 1.52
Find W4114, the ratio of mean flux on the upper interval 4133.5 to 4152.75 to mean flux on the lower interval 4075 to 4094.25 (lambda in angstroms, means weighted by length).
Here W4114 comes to 1.13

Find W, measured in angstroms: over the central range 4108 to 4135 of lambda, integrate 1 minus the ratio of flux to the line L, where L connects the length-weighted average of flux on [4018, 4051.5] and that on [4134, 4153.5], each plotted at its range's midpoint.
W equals 4.0 angstroms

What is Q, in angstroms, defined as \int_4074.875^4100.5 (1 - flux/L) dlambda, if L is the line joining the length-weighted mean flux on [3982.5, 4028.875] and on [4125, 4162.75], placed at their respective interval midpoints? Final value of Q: 2.9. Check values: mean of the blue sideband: 1.35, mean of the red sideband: 1.41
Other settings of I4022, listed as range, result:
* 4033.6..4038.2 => 1.35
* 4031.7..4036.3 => 1.33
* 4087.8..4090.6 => 1.26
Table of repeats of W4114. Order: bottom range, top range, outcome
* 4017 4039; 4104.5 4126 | 0.80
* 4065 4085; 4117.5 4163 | 1.08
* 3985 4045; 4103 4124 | 0.79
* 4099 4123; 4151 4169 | 1.38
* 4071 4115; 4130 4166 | 1.24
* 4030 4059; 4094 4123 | 0.76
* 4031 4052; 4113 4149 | 0.94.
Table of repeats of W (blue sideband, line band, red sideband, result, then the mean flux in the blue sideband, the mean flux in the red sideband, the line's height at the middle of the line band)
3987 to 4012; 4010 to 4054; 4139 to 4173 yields -2.33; 1.31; 1.44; 1.34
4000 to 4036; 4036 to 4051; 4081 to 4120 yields -1.55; 1.37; 1.12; 1.3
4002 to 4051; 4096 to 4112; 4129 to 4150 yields 4.83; 1.4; 1.41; 1.4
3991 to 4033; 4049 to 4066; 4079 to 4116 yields -1.76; 1.36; 1.13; 1.24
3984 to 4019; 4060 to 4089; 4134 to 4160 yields 2.03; 1.33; 1.44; 1.38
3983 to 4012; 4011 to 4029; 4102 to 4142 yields -2.11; 1.3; 1.2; 1.28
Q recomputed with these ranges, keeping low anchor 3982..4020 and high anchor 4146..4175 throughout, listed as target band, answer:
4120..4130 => 0.8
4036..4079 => 0.2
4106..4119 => 3.0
